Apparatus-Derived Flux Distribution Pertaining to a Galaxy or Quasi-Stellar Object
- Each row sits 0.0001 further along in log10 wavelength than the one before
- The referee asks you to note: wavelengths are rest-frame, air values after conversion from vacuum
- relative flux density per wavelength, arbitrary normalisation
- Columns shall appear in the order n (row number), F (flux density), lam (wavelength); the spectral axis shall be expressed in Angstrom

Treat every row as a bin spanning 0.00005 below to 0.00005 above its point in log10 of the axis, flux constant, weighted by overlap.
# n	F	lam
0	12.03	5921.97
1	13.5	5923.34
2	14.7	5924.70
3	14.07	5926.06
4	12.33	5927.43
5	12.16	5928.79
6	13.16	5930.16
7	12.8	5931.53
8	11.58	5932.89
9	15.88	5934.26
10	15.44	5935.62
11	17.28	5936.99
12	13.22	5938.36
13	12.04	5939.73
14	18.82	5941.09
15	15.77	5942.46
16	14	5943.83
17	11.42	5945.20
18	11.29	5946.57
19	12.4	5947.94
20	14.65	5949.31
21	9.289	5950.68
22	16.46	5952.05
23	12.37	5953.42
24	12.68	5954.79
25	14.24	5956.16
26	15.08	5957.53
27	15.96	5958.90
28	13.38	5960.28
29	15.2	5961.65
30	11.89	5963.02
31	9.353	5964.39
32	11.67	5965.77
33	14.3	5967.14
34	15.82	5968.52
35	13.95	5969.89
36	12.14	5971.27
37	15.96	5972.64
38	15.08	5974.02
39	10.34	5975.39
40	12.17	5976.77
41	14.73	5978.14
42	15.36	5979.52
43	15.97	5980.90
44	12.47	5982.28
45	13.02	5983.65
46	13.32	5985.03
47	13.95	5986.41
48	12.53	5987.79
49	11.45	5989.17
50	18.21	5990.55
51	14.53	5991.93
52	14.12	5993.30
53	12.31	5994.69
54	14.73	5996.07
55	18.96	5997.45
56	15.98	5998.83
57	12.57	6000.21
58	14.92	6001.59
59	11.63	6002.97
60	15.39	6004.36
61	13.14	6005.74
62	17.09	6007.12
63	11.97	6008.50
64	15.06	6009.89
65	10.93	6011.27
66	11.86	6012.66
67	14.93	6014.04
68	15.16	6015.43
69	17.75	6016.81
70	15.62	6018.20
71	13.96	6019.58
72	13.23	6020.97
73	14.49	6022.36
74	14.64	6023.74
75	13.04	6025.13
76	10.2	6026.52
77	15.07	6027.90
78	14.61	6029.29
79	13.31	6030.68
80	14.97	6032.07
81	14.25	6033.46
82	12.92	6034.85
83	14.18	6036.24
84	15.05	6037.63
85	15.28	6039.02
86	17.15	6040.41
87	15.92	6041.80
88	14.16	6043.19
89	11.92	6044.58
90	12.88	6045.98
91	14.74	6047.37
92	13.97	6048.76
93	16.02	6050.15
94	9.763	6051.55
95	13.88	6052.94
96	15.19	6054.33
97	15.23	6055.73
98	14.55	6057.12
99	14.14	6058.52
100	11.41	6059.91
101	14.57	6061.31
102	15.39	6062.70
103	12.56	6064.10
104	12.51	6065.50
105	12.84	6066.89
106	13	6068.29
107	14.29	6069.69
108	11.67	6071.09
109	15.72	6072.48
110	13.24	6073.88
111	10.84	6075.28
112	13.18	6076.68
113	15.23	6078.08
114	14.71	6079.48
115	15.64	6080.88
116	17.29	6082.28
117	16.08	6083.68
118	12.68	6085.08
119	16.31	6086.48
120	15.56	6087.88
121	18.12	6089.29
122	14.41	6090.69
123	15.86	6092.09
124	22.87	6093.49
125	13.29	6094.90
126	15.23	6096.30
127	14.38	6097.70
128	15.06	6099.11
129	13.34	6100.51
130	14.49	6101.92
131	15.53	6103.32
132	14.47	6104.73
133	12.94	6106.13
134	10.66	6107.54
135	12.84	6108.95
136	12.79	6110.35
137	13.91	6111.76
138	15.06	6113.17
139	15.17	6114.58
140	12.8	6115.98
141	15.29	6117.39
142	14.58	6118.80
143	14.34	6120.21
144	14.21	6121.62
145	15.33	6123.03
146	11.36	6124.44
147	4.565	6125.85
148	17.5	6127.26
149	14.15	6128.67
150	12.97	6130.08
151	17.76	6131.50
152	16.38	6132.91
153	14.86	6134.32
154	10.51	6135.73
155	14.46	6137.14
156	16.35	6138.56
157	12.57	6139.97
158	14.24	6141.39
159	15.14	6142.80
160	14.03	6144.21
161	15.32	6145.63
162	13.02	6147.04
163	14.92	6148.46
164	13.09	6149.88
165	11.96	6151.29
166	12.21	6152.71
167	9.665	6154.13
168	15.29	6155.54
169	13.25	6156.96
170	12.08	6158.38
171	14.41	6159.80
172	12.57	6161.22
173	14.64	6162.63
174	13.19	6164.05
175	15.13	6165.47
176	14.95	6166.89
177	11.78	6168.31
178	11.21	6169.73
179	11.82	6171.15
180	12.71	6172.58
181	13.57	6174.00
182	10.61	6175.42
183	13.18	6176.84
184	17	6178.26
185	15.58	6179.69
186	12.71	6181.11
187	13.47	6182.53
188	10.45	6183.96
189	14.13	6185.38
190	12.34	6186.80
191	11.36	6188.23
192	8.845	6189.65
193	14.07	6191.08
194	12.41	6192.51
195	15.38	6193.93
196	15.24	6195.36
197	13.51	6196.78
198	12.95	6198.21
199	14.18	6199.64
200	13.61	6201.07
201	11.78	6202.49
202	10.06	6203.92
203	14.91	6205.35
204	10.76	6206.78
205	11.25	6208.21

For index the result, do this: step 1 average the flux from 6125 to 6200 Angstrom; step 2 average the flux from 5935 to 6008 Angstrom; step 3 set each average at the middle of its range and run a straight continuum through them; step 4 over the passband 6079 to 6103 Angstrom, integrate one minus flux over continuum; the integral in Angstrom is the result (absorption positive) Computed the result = -3.6 Angstrom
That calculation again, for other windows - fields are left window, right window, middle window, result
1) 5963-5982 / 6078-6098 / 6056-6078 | 2.9 Angstrom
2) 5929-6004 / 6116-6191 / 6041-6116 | -3.9 Angstrom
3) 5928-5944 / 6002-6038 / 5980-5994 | 0.2 Angstrom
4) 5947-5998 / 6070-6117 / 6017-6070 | 0.9 Angstrom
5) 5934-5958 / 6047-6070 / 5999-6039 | -0.6 Angstrom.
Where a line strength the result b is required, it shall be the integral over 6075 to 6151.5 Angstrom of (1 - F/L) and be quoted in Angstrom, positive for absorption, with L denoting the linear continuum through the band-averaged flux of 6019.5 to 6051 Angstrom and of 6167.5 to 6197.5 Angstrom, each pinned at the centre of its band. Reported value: -4.99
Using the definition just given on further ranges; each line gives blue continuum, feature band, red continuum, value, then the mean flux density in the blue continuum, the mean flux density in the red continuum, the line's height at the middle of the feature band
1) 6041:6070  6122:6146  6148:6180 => -1.1 Angstrom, 13.8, 13.2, 13.4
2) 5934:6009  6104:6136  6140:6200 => -0.7 Angstrom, 14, 13.3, 13.4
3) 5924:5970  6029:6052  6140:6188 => -1.2 Angstrom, 13.7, 13.3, 13.5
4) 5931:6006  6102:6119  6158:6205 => -0.6 Angstrom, 13.9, 13.1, 13.3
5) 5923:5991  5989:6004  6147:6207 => -1.2 Angstrom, 13.7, 13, 13.6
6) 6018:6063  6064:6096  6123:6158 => -2.0 Angstrom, 14.1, 13.6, 13.9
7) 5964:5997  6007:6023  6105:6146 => -0.6 Angstrom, 13.7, 13.9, 13.8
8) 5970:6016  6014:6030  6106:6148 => -0.5 Angstrom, 14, 13.9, 14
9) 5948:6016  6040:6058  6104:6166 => -0.6 Angstrom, 13.8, 13.7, 13.8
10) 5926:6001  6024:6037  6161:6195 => -0.1 Angstrom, 13.8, 13.1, 13.6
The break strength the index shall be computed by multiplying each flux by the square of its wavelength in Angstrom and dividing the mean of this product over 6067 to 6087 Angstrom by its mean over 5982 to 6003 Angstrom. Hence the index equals 1.0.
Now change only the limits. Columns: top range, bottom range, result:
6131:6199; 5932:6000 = 1.03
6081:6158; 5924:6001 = 1.09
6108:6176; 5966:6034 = 1.01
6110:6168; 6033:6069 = 1.02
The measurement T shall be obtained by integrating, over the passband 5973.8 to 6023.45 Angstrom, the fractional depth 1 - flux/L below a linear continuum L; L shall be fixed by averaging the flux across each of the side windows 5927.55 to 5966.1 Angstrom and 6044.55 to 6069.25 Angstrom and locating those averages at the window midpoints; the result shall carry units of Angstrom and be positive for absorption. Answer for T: -2.0 Angstrom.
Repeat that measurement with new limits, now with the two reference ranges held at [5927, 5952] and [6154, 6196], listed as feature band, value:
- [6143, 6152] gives -0.41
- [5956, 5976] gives -0.09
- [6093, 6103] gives -1.55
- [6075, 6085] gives -1.06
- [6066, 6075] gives 0.02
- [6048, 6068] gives -0.49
